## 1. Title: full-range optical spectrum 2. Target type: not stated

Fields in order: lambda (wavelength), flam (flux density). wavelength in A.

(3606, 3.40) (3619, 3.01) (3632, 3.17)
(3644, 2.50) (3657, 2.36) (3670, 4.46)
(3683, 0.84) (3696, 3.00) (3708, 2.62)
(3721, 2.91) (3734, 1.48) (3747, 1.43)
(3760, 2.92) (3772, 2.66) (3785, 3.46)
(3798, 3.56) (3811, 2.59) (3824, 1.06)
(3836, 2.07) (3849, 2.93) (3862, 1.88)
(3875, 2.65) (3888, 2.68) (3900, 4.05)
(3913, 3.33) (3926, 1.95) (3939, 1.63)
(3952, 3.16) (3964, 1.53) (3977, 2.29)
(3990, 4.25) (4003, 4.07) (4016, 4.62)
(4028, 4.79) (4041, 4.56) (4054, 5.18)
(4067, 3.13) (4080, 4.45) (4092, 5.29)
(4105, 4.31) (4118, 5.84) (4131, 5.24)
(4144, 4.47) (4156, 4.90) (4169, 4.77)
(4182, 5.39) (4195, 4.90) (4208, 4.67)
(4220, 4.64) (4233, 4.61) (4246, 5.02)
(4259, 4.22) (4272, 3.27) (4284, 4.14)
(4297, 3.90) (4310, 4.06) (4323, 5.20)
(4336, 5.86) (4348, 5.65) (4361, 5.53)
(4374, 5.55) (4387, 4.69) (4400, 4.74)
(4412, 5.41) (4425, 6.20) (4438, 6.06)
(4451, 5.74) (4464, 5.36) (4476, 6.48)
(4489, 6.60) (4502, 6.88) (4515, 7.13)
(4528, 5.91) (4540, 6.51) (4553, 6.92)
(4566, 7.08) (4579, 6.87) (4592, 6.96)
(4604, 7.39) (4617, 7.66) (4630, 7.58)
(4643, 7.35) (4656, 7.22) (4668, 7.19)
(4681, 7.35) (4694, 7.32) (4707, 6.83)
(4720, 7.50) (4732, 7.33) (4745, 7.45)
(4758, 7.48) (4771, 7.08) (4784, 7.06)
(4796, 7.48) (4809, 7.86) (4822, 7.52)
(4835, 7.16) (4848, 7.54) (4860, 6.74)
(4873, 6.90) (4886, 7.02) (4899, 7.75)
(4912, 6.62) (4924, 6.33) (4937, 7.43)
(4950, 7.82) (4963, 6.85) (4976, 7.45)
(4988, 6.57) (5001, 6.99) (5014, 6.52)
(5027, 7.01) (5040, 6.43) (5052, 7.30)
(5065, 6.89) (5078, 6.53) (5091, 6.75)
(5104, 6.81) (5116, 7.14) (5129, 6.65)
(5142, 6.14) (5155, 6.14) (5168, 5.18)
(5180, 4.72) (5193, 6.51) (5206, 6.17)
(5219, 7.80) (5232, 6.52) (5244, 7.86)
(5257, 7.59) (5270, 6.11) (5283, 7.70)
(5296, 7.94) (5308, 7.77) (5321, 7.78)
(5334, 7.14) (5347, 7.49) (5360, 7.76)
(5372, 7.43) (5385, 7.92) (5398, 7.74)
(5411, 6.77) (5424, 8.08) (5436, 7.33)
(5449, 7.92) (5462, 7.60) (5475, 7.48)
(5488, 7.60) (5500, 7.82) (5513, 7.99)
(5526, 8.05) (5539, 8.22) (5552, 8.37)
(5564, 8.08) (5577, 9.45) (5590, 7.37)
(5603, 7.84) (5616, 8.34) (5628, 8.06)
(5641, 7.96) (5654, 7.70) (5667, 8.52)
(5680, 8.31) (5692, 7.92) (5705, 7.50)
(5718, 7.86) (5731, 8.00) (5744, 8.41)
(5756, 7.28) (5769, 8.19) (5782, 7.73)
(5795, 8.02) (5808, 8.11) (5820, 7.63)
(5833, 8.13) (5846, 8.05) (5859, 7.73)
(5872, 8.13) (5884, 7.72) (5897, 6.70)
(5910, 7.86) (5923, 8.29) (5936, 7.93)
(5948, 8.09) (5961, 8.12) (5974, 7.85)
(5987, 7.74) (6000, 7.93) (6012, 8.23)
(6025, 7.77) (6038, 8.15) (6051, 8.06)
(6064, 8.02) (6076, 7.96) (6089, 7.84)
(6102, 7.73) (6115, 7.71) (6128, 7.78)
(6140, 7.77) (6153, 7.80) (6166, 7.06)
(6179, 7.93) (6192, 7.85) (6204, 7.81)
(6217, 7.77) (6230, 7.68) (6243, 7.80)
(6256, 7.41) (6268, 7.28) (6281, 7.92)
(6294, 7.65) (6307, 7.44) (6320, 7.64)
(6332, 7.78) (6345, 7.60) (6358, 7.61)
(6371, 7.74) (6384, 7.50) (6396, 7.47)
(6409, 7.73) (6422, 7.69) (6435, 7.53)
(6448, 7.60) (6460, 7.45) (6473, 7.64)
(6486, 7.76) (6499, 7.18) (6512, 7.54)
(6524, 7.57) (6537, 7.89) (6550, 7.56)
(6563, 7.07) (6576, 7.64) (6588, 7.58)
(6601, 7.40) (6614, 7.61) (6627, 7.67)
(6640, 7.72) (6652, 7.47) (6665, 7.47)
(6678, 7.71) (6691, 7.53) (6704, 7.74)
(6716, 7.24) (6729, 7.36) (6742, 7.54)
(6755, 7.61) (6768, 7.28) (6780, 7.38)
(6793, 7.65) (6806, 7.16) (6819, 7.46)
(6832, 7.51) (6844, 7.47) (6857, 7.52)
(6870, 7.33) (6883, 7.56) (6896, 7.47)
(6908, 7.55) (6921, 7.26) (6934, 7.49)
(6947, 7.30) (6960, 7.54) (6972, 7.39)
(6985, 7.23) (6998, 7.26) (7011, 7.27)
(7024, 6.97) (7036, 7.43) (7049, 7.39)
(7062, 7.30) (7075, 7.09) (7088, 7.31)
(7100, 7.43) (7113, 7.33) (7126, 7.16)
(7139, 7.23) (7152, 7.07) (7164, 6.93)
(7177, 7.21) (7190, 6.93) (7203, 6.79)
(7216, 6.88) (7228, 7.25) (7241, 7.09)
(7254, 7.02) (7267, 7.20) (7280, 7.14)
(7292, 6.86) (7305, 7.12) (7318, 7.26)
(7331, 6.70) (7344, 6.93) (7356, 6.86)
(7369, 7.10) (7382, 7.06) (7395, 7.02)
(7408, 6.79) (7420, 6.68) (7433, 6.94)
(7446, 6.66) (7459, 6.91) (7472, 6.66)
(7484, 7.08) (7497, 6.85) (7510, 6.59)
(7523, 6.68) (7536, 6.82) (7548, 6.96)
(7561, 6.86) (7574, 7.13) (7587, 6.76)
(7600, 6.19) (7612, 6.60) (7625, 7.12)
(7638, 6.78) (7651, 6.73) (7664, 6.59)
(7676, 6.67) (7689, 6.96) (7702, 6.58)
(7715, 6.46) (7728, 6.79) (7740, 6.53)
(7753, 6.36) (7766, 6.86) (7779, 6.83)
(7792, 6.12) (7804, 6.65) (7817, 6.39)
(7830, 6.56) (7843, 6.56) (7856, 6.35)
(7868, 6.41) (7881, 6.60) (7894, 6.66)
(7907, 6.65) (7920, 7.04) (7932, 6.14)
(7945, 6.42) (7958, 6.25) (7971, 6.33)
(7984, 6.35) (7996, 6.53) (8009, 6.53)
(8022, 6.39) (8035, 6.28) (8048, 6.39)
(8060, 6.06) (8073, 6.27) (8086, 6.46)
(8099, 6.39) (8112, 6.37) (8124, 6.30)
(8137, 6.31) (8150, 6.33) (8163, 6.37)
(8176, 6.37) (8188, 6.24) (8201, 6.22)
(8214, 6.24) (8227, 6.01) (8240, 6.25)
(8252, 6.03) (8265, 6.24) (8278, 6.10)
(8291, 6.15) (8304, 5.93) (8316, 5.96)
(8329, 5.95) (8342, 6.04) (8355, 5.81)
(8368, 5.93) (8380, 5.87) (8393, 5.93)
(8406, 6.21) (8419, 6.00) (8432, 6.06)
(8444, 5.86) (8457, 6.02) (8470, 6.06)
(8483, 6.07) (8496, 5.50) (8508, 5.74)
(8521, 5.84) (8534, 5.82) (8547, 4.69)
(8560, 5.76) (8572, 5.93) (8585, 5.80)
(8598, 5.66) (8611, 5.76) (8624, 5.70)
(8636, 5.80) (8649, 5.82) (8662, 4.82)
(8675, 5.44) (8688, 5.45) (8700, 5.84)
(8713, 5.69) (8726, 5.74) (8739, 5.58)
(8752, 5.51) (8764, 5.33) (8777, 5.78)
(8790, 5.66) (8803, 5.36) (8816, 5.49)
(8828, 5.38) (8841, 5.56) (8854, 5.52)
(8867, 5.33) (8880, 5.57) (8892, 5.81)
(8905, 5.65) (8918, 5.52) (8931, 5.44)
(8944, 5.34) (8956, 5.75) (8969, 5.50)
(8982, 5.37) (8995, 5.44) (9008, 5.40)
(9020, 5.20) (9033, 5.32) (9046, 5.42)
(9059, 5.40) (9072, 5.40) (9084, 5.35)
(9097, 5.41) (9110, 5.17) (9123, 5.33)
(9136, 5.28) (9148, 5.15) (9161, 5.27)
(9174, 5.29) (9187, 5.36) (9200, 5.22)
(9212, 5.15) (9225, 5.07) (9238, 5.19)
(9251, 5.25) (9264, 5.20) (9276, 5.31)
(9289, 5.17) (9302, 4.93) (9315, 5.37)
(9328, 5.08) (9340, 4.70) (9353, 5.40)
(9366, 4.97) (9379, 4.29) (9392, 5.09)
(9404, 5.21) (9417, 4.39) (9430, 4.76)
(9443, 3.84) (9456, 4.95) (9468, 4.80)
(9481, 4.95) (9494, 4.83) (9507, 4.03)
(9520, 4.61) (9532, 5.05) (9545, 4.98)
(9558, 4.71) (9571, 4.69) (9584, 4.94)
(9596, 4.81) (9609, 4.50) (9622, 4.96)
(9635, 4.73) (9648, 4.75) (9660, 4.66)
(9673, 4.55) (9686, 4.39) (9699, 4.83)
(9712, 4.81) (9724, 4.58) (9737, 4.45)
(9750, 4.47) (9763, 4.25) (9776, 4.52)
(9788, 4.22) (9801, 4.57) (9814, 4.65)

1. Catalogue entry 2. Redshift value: 0.00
